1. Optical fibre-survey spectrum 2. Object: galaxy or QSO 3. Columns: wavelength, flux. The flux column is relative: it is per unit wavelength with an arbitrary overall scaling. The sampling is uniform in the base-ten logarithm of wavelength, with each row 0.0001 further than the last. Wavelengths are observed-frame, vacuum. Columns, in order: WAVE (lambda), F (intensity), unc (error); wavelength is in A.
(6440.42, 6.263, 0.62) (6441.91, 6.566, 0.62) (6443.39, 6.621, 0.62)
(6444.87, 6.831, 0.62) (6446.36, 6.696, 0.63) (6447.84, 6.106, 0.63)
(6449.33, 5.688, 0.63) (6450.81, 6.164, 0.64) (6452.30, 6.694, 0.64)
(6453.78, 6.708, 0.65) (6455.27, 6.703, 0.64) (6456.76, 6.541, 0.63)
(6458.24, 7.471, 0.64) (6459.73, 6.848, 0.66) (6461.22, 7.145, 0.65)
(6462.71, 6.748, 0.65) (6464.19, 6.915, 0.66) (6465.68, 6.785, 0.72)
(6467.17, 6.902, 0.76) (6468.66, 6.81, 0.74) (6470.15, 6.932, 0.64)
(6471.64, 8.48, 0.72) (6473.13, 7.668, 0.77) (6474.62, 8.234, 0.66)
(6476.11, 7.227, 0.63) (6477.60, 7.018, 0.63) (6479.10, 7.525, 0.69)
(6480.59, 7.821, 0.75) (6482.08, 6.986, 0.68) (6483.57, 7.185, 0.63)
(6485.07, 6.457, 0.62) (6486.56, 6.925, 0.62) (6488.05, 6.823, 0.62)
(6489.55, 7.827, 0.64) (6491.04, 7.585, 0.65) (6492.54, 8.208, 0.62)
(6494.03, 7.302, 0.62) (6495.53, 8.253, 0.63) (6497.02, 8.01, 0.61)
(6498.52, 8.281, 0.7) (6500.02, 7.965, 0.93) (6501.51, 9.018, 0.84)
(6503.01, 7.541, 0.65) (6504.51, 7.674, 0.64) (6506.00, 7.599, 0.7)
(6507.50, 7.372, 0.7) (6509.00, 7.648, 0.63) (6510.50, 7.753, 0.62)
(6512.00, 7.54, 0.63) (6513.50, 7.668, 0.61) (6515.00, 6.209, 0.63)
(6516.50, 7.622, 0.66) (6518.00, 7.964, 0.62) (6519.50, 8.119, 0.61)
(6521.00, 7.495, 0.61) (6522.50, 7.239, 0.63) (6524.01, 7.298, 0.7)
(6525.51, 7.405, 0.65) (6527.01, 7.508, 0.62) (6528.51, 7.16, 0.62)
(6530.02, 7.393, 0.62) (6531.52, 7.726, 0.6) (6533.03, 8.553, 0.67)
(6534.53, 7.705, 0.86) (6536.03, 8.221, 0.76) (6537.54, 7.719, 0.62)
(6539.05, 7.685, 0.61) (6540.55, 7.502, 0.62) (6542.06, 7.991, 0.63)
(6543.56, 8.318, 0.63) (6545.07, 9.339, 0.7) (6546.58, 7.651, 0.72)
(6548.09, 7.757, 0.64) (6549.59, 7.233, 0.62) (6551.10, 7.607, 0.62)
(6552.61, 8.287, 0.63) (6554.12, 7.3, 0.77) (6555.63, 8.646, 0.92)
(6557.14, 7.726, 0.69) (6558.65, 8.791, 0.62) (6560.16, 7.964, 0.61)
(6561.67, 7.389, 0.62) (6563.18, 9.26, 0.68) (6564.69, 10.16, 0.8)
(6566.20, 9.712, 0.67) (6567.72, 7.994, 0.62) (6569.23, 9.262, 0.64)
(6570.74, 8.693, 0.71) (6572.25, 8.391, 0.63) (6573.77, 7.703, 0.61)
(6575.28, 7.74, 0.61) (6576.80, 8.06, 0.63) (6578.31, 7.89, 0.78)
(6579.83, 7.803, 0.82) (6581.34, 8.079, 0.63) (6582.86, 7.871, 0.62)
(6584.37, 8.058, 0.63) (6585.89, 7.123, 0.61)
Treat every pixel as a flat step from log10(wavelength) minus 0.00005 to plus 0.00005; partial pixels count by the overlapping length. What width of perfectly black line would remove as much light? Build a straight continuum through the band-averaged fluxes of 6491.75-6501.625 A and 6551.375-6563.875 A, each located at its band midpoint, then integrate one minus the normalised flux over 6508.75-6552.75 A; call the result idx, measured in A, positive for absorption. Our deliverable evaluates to 2.3 A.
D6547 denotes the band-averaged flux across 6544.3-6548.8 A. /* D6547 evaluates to 8.24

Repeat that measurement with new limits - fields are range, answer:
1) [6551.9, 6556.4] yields 8.07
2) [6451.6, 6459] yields 6.83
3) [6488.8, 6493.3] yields 7.87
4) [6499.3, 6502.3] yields 8.5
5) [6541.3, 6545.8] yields 8.54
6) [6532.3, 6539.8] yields 7.98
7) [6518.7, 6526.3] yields 7.52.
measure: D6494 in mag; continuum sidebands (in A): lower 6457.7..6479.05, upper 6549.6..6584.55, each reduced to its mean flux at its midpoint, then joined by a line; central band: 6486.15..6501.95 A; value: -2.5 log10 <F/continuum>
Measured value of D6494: -0.05 mag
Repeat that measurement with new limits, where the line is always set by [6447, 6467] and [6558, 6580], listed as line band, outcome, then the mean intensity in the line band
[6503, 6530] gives 0.019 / 7.49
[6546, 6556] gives 0.058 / 7.75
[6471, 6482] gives -0.101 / 7.66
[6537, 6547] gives -0.002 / 8.05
